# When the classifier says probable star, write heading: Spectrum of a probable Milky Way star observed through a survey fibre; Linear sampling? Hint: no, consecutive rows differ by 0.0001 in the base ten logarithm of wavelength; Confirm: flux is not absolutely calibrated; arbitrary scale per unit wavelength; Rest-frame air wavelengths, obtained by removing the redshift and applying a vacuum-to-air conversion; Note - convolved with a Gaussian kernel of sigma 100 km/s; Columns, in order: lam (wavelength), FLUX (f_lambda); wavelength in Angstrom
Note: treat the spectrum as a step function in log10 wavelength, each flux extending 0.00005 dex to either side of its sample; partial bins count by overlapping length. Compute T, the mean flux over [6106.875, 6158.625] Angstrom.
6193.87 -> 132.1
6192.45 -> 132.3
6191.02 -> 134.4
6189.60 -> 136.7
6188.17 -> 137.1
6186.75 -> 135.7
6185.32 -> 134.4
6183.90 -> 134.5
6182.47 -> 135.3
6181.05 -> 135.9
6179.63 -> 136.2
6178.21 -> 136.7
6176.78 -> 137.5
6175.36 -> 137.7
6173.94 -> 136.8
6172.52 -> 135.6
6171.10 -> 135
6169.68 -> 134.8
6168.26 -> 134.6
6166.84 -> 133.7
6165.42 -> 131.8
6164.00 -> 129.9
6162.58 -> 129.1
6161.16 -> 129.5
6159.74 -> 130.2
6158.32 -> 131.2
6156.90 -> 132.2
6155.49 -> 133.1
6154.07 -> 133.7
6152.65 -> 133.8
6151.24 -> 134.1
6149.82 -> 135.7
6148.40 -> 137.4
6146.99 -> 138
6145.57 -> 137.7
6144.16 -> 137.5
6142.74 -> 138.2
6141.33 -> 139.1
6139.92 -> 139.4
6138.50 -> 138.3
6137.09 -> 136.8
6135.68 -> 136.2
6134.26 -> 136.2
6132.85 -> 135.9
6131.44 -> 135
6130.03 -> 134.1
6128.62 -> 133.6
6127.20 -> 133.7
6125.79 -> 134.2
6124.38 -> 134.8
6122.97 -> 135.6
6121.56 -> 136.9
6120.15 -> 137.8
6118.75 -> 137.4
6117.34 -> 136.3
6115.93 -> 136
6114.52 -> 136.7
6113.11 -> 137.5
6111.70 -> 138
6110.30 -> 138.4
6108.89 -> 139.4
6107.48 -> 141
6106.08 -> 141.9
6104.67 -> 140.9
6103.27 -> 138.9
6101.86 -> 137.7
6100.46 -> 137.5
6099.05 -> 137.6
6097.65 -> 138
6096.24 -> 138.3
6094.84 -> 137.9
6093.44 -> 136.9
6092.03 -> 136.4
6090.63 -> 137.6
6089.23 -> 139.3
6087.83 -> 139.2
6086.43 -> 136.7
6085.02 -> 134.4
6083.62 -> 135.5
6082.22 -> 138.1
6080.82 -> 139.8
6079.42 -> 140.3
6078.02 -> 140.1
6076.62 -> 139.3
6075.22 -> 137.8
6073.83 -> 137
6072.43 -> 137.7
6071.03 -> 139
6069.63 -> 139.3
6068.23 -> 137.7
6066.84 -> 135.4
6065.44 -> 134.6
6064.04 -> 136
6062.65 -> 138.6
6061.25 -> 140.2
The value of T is 136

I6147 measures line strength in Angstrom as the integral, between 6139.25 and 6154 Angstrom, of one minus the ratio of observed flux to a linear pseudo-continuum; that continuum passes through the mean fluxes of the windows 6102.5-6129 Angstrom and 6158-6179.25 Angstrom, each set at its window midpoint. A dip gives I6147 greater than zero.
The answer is -0.2 Angstrom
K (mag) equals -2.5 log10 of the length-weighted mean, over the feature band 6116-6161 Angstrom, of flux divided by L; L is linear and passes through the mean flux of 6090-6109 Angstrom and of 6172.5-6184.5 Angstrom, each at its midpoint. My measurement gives 0.02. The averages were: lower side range 139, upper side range 136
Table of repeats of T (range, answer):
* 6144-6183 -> 134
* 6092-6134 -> 137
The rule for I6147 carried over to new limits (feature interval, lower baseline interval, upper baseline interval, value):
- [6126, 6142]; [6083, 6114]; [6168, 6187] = 0.1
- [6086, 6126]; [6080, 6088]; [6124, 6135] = -0.6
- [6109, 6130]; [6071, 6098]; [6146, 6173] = -0.1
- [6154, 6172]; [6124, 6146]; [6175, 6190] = 0.5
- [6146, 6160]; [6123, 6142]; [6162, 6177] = 0.1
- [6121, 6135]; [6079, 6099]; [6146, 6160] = 0.1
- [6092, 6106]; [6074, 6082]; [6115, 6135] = -0.1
